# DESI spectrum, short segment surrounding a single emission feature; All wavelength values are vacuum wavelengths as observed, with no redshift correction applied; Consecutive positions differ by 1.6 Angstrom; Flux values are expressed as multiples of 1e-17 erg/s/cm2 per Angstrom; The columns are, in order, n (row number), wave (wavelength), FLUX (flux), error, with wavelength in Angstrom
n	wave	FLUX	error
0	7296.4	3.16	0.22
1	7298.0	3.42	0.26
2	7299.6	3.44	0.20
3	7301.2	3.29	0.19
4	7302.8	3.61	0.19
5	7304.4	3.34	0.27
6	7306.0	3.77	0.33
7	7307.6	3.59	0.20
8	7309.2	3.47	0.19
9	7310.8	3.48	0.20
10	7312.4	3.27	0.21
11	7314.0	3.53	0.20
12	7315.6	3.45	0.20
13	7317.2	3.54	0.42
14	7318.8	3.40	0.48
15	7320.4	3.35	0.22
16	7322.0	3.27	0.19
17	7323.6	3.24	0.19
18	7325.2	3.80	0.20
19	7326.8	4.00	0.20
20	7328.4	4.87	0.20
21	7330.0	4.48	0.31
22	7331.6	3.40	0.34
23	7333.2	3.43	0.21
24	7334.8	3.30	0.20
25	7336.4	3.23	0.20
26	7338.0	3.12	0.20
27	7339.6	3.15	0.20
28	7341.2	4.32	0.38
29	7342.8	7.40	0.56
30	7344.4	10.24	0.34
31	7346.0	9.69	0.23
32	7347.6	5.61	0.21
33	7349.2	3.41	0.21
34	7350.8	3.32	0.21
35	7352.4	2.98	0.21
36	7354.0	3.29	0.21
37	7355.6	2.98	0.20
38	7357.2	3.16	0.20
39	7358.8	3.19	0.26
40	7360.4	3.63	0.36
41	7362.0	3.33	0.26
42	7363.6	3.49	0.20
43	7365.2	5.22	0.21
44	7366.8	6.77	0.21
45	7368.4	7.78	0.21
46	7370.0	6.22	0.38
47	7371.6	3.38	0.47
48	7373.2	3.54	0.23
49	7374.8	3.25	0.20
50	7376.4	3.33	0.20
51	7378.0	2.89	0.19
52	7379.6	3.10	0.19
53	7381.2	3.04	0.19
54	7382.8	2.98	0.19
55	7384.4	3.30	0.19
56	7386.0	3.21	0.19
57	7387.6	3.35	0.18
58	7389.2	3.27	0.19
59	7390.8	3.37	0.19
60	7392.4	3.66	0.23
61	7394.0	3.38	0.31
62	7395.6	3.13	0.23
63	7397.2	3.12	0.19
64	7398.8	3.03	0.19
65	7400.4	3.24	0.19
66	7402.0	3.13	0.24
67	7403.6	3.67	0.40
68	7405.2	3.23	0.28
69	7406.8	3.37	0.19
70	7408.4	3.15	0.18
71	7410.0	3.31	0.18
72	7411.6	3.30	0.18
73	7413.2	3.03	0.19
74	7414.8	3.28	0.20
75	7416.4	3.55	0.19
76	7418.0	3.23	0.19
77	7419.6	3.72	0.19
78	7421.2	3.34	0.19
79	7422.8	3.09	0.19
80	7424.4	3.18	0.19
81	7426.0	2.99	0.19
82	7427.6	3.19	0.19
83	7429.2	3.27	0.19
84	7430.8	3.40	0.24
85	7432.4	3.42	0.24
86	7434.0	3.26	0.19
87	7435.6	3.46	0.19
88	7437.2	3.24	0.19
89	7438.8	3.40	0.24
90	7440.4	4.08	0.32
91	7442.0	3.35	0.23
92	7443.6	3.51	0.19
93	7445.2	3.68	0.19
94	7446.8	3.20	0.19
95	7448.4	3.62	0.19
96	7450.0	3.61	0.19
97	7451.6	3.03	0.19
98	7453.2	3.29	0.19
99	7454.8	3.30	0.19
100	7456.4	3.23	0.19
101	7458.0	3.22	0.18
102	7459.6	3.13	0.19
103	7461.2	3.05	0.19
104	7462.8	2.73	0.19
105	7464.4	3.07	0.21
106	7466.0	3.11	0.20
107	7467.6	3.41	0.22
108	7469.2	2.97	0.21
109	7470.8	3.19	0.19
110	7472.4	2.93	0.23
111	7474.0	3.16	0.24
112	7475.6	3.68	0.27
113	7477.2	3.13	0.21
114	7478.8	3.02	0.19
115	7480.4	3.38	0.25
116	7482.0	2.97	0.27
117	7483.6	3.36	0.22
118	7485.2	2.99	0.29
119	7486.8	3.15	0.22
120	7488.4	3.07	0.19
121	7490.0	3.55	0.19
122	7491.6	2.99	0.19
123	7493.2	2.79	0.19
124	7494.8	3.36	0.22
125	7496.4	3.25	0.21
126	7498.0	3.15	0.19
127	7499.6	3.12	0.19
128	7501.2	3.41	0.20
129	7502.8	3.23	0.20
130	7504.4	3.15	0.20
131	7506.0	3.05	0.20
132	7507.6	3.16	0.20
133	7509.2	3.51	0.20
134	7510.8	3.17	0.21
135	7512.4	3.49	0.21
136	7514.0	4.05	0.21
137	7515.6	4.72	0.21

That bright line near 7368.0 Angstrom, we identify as [N II]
